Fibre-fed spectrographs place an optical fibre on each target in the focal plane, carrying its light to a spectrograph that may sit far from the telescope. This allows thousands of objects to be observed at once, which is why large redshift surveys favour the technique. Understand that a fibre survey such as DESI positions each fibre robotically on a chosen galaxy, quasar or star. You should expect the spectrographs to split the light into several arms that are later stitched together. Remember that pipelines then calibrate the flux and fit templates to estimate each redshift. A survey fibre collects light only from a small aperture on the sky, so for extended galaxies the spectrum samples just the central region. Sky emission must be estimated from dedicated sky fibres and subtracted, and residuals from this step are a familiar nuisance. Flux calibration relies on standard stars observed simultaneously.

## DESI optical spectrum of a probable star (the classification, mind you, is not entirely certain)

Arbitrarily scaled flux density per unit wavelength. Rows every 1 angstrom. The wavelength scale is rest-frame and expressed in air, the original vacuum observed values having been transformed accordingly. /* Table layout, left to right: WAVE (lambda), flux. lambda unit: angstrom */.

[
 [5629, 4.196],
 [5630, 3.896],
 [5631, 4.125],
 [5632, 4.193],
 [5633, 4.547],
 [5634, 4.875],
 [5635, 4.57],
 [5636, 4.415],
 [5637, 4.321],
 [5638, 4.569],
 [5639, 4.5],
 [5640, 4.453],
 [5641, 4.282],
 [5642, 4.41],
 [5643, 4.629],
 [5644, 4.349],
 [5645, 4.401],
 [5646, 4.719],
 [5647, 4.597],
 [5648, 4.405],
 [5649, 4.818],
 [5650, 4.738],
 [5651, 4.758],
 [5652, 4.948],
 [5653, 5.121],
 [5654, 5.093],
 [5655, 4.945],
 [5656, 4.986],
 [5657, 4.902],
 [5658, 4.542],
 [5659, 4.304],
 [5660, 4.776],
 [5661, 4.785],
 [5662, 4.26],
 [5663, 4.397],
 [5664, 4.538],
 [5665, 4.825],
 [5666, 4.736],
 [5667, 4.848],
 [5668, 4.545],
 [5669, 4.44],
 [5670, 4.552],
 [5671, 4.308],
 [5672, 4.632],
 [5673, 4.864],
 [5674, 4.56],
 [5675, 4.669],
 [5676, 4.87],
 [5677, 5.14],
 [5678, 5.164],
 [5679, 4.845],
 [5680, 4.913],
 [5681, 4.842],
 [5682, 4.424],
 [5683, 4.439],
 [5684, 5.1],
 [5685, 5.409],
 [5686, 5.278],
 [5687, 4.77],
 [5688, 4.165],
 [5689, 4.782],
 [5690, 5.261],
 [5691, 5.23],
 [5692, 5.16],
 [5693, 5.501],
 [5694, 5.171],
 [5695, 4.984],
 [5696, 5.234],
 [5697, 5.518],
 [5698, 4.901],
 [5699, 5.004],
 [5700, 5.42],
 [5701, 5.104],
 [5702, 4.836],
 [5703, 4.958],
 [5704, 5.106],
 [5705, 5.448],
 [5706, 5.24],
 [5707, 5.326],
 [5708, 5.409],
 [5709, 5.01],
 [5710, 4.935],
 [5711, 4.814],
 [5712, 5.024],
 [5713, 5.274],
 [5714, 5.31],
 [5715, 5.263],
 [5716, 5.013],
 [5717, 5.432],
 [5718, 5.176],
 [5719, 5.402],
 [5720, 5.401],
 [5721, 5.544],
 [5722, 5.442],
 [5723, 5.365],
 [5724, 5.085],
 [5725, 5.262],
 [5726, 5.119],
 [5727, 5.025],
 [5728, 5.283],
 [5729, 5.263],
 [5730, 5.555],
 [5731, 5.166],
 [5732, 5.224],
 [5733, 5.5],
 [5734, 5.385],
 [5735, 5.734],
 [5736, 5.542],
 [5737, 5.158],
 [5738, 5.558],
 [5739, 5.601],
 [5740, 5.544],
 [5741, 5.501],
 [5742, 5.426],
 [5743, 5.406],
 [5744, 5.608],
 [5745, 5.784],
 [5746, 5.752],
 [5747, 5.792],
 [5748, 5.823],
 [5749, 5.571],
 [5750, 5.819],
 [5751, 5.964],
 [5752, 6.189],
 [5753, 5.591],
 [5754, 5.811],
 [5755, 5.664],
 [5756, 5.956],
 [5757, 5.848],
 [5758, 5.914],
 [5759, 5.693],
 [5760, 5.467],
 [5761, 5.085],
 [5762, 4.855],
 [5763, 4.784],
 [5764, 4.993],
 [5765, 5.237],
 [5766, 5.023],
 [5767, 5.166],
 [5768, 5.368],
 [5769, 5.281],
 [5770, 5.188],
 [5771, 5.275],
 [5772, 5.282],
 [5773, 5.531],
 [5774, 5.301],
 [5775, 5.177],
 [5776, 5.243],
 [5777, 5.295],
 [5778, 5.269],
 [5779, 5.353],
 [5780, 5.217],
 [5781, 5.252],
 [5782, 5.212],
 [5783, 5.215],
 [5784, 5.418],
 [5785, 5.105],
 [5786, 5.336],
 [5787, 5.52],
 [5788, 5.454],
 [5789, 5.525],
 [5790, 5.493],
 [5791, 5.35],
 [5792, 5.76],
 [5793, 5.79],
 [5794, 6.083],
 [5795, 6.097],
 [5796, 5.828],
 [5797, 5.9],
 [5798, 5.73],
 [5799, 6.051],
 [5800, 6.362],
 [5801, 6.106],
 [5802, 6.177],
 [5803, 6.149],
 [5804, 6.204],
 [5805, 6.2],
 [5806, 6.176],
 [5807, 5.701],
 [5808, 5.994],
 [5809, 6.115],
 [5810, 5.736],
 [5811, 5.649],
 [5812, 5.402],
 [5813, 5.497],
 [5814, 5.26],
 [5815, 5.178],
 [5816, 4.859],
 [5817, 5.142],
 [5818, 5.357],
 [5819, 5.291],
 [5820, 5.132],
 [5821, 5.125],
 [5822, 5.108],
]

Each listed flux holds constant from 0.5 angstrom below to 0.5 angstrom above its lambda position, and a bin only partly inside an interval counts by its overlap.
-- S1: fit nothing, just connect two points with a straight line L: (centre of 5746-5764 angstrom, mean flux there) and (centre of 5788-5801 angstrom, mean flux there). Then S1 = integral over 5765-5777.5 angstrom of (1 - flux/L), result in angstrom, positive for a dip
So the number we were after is 1.0 angstrom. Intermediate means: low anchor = 5.62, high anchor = 5.83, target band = 5.26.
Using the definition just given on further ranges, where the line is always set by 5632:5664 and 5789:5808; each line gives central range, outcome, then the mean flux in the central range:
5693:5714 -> -0.18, 5.15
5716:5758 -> -0.89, 5.52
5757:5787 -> 2.28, 5.27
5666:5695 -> 0.31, 4.85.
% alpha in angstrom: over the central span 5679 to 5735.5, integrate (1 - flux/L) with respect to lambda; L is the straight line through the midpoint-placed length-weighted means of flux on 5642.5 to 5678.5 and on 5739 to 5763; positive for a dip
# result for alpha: 0.3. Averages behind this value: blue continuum 4.7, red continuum 5.64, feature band 5.16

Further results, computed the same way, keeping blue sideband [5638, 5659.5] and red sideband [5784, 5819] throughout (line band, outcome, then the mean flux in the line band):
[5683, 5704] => -0.5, 5.07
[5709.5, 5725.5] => -0.3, 5.23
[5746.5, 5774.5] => -0.3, 5.48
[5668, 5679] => 0.3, 4.72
